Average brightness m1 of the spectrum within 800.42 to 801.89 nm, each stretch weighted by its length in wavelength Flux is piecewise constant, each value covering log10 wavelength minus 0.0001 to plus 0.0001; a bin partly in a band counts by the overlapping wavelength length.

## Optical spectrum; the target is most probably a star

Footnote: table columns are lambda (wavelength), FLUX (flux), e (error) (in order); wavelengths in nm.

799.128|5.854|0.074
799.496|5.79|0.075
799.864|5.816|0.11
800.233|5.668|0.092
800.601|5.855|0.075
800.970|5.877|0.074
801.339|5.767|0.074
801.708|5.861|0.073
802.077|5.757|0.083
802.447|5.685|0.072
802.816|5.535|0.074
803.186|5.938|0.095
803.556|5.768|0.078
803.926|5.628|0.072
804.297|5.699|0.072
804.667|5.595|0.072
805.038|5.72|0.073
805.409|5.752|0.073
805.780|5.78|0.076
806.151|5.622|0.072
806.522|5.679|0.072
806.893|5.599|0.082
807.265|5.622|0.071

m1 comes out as 5.84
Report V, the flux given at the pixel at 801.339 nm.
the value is 5.767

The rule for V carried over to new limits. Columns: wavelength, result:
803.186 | 5.938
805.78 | 5.78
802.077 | 5.757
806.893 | 5.599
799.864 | 5.816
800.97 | 5.877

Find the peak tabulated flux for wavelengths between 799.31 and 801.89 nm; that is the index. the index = 5.877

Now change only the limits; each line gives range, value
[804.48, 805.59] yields 5.752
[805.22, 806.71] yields 5.78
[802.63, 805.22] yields 5.938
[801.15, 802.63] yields 5.861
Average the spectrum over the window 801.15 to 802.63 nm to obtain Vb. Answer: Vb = 5.77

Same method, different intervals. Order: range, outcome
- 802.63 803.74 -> 5.75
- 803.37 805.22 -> 5.68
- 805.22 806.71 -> 5.71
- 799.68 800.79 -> 5.78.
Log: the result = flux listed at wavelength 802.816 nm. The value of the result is 5.535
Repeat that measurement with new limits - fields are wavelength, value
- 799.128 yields 5.854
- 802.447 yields 5.685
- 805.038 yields 5.72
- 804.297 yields 5.699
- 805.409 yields 5.752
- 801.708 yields 5.861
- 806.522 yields 5.679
